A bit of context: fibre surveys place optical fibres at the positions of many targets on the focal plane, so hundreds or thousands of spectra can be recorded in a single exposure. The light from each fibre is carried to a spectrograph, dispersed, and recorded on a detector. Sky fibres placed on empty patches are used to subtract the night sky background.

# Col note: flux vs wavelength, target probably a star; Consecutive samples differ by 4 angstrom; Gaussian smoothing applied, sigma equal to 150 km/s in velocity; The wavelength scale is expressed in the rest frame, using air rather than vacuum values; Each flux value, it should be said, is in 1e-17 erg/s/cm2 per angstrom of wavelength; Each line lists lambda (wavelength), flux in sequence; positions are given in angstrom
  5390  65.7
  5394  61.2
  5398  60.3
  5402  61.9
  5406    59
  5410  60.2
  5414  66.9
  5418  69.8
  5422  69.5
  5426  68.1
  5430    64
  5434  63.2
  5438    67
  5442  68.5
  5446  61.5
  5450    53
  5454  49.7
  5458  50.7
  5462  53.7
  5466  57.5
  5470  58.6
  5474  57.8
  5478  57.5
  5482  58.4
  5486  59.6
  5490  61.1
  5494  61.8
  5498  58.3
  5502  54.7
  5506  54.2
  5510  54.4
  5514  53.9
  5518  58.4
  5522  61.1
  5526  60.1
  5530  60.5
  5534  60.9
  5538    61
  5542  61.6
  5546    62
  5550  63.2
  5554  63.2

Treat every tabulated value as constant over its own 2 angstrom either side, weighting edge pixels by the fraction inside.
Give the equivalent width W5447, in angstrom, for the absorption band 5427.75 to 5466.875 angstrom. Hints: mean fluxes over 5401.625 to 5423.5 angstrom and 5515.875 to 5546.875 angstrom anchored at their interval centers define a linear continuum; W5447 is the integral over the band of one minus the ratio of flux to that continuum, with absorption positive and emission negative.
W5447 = 2.8 angstrom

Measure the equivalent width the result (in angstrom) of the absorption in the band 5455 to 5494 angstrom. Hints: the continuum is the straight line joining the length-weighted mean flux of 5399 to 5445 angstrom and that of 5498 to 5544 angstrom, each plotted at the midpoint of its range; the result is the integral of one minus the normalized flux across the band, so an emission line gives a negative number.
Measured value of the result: 2.64 angstrom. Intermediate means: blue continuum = 65.1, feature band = 57.3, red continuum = 58.3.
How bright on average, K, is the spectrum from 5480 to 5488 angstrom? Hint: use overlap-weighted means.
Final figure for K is 59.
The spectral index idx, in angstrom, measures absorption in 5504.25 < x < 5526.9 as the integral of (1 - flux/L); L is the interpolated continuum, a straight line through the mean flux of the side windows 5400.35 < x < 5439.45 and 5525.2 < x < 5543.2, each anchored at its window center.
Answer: 1.7 angstrom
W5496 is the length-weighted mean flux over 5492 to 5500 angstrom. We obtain 60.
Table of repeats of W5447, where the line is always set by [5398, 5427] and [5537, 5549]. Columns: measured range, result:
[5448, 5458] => 1.96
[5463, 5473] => 0.91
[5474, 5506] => 2.28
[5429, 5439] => -0.07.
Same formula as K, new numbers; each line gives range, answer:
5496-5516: 55.1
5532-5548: 61.4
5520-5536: 60.6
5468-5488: 58.4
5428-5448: 64.8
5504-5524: 56.4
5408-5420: 65.6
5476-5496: 59.7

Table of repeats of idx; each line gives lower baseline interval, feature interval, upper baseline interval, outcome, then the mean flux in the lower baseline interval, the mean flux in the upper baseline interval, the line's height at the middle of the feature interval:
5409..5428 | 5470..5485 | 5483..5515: 0.5 angstrom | 67.3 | 57.4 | 60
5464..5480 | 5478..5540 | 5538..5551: 1.5 angstrom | 57.9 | 62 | 60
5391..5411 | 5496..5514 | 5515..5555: 1.7 angstrom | 60.8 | 61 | 60.9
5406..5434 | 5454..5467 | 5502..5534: 1.9 angstrom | 65.7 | 57.5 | 62.3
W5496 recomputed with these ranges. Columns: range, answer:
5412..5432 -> 67.7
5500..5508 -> 54.5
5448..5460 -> 51.1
